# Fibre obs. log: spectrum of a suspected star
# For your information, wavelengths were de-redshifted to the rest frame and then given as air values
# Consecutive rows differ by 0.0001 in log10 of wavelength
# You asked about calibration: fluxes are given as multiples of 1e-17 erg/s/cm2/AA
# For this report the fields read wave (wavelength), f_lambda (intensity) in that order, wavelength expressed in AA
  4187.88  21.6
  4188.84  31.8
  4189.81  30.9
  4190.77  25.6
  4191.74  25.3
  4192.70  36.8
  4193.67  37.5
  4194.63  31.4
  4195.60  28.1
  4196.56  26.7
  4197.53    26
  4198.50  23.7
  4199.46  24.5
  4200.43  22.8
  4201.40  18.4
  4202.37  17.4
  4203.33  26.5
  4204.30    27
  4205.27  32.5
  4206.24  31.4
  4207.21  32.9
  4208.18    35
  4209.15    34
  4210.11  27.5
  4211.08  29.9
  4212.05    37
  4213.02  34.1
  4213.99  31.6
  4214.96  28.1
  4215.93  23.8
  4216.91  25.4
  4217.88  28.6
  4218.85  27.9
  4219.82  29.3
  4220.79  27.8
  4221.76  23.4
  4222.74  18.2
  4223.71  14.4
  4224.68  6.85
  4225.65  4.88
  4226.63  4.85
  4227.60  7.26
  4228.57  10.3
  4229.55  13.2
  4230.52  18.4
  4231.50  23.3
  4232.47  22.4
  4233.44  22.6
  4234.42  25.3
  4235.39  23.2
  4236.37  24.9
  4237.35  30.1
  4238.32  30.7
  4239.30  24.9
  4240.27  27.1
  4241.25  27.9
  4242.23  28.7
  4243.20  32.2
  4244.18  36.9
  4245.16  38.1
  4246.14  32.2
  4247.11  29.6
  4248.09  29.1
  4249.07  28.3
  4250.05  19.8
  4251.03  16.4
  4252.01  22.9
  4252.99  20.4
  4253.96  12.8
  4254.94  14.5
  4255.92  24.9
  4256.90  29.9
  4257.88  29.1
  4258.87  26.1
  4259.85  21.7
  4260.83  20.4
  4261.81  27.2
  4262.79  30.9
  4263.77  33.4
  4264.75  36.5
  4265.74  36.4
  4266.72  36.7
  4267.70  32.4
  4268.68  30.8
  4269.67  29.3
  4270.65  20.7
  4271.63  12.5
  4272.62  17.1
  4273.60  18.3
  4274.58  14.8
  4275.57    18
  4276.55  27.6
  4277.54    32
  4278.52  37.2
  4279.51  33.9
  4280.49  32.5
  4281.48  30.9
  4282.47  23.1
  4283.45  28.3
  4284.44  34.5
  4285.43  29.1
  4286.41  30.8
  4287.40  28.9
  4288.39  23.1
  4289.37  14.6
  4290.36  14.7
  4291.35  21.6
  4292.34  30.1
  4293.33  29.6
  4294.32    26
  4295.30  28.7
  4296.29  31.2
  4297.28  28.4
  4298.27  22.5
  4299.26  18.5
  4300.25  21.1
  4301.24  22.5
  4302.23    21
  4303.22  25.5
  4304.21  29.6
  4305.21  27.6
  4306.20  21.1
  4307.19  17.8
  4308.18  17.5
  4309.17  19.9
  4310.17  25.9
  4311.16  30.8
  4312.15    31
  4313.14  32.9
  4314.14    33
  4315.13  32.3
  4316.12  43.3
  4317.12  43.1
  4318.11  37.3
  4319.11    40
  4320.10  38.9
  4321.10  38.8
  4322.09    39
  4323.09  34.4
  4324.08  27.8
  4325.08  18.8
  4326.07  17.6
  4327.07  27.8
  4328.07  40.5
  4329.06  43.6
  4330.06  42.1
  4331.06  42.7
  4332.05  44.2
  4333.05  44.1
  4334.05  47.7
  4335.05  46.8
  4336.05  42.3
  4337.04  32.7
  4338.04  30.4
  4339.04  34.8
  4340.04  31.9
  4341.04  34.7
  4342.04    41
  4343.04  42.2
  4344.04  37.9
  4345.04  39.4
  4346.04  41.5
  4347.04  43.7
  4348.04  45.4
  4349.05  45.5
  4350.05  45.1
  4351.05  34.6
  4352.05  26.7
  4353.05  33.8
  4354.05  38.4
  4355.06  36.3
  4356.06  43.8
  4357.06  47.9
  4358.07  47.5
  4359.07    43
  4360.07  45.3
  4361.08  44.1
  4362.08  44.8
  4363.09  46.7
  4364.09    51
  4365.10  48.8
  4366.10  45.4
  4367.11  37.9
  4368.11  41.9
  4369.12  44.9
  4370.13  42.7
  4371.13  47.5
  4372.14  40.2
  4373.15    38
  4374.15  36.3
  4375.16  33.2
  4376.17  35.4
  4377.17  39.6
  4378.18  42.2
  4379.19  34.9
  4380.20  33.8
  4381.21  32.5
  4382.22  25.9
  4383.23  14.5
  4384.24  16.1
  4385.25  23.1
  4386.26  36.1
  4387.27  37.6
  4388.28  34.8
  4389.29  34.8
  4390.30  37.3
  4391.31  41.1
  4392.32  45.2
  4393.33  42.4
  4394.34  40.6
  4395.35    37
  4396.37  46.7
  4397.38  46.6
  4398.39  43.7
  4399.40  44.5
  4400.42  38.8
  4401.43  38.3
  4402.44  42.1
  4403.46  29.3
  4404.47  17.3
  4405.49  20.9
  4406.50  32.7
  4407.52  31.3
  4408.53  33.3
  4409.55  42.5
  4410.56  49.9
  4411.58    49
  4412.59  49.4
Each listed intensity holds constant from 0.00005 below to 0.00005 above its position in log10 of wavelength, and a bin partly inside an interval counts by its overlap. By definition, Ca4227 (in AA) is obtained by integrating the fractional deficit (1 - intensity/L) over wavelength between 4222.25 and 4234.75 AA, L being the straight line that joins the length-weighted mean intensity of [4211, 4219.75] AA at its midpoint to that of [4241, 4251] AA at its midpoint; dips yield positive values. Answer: 6.3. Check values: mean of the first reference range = 29.6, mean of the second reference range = 29.7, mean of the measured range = 14.6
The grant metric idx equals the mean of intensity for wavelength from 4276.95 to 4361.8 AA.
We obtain 33.3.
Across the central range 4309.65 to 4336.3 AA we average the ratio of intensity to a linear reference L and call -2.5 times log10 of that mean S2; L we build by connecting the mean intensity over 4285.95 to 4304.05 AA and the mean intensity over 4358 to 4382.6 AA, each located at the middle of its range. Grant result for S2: -0.19 mag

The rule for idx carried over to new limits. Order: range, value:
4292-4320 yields 28.3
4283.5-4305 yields 25.4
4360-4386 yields 37.8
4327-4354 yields 39.5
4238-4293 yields 26.6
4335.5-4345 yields 36.6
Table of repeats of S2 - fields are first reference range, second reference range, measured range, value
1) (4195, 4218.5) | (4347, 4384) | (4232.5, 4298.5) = 0.21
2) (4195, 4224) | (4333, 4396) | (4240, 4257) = 0.15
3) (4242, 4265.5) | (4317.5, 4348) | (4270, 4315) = 0.26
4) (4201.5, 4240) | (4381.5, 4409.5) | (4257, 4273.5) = -0.03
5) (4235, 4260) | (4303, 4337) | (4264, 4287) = 0.04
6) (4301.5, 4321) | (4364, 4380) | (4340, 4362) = -0.10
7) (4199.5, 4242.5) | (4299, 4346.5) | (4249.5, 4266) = 0.12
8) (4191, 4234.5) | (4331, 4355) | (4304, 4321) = 0.17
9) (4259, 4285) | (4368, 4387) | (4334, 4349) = -0.22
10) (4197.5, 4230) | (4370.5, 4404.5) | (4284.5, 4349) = -0.02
